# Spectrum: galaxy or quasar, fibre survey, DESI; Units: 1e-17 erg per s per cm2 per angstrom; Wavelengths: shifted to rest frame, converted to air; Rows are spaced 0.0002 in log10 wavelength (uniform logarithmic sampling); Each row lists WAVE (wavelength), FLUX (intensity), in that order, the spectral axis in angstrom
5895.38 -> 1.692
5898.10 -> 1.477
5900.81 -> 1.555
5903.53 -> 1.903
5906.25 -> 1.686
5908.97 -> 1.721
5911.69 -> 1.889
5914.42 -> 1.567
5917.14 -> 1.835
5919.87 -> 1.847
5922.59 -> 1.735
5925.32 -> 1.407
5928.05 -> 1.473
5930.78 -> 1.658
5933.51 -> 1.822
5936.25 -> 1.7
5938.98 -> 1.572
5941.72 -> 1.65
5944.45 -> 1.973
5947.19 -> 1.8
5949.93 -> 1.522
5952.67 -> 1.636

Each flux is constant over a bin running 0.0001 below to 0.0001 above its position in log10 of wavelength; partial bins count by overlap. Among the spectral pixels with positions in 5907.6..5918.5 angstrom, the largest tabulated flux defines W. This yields 1.889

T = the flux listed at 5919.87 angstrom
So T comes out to 1.847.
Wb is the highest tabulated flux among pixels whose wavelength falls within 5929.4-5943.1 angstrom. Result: 1.822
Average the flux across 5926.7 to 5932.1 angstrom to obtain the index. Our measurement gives 1.57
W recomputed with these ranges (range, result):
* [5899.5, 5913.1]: 1.903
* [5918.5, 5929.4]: 1.847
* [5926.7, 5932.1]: 1.658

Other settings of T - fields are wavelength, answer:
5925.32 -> 1.407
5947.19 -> 1.8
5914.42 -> 1.567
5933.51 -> 1.822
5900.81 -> 1.555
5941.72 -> 1.65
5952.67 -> 1.636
